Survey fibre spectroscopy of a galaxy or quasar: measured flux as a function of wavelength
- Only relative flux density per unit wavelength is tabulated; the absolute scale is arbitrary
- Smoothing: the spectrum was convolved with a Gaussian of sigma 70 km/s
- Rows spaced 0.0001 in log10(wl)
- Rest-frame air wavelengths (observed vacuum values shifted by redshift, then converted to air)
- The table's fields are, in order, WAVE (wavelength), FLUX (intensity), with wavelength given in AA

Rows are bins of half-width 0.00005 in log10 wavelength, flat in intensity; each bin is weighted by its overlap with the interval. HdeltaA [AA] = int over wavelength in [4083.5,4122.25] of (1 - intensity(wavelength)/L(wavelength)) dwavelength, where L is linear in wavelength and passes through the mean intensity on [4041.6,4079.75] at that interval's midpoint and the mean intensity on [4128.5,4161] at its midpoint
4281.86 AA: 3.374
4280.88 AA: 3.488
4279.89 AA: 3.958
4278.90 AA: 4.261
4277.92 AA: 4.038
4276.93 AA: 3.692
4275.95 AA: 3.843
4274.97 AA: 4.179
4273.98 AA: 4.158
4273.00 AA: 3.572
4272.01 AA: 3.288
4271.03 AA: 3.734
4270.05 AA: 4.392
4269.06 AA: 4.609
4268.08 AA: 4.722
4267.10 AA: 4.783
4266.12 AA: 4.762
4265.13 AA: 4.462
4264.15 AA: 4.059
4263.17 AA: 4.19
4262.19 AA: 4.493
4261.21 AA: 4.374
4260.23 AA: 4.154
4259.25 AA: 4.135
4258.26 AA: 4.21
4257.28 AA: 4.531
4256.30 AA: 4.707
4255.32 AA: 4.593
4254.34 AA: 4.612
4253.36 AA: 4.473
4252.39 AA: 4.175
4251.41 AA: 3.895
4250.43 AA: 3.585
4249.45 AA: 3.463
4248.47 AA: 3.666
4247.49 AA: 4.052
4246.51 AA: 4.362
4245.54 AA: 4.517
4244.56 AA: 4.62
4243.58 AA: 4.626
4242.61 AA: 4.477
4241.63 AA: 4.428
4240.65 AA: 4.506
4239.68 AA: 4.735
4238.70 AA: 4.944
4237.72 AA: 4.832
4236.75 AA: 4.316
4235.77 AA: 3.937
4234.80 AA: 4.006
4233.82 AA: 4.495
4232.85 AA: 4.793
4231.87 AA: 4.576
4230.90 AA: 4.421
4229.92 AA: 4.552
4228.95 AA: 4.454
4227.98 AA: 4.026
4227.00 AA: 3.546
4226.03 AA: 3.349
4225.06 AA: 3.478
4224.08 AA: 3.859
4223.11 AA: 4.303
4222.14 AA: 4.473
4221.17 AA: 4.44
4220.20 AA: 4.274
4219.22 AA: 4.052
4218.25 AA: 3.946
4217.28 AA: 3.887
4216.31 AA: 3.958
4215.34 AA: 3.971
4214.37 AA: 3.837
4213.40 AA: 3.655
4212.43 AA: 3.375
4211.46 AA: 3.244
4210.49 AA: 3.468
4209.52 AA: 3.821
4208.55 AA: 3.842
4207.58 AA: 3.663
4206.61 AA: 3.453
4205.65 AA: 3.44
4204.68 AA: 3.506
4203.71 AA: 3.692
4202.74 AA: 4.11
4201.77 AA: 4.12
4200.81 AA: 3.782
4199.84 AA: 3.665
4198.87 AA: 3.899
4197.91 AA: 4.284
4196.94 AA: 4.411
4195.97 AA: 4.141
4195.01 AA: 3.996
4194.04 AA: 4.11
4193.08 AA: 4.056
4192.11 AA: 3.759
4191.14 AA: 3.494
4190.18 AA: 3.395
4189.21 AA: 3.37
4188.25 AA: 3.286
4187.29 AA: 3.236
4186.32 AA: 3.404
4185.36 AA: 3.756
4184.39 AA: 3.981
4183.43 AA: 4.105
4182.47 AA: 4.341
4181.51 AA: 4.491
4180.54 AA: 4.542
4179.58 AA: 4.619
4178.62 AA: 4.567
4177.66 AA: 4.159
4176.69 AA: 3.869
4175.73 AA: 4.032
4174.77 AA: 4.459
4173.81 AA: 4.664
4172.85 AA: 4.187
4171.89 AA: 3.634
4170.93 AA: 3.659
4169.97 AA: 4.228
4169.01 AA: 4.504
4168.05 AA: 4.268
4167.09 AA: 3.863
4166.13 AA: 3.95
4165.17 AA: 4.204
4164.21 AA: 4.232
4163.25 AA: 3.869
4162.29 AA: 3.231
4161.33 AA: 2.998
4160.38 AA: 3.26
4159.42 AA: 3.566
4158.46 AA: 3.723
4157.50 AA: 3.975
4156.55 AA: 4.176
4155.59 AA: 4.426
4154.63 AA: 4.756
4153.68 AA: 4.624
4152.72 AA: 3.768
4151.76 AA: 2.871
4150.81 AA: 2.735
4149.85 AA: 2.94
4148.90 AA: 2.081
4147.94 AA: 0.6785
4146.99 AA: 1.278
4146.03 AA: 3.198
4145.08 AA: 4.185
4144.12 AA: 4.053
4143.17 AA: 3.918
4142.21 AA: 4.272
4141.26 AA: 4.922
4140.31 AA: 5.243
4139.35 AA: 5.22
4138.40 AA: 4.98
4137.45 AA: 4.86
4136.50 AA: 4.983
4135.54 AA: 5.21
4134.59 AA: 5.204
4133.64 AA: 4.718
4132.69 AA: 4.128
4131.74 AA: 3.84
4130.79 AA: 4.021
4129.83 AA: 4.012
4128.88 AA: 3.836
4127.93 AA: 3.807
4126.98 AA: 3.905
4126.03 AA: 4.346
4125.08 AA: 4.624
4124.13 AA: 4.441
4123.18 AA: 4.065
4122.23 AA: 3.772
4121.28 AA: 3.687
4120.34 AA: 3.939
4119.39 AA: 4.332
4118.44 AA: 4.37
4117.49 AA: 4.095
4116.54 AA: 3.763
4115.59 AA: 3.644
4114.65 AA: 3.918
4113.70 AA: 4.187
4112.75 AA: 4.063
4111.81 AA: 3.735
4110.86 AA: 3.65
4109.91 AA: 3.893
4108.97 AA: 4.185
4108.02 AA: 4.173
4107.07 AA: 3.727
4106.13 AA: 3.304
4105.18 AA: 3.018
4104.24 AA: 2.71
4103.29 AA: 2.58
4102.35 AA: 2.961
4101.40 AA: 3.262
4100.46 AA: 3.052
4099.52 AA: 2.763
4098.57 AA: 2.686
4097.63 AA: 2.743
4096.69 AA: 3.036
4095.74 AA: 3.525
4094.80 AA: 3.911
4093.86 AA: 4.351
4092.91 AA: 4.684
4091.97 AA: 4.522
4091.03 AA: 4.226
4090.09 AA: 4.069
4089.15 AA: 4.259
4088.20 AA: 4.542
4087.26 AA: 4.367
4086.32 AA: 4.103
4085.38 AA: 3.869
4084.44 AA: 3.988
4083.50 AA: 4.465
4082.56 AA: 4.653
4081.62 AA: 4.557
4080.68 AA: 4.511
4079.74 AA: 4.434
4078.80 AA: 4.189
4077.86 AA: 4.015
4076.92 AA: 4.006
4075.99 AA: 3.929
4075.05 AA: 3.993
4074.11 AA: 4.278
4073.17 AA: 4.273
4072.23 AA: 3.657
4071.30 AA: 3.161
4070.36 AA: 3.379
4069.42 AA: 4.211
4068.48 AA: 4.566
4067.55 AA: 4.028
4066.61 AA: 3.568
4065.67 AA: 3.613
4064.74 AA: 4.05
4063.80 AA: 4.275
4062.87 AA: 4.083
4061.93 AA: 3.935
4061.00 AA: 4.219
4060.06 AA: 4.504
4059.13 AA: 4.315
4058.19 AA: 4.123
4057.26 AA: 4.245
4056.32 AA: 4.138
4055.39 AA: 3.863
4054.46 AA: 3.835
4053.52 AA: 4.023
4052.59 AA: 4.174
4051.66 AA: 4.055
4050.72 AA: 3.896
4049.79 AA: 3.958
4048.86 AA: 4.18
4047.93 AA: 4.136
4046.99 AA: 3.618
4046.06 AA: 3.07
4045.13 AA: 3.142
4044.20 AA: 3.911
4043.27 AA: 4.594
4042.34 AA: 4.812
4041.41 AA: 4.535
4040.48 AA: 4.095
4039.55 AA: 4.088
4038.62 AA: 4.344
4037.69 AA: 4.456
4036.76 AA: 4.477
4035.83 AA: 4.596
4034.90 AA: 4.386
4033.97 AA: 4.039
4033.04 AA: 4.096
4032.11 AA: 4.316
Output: 2.07 AA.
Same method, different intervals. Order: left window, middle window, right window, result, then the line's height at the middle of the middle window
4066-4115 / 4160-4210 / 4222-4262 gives 2.36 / 4.11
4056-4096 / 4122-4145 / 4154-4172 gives -2.49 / 4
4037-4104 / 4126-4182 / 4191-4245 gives 0.30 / 4.02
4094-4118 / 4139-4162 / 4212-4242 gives 0.77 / 3.73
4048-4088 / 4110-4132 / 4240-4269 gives 0.85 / 4.16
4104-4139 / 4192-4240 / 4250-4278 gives 1.89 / 4.18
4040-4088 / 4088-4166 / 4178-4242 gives 4.03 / 4.05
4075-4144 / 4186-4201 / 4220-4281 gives 1.39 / 4.16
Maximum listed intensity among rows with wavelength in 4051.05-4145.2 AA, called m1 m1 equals 5.243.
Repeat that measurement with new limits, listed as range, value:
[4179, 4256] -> 4.944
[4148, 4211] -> 4.756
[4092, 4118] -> 4.684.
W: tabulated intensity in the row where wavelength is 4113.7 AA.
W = 4.187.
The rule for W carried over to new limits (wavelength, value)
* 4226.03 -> 3.349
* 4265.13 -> 4.462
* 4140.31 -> 5.243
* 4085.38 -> 3.869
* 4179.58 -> 4.619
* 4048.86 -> 4.18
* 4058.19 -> 4.123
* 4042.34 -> 4.812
